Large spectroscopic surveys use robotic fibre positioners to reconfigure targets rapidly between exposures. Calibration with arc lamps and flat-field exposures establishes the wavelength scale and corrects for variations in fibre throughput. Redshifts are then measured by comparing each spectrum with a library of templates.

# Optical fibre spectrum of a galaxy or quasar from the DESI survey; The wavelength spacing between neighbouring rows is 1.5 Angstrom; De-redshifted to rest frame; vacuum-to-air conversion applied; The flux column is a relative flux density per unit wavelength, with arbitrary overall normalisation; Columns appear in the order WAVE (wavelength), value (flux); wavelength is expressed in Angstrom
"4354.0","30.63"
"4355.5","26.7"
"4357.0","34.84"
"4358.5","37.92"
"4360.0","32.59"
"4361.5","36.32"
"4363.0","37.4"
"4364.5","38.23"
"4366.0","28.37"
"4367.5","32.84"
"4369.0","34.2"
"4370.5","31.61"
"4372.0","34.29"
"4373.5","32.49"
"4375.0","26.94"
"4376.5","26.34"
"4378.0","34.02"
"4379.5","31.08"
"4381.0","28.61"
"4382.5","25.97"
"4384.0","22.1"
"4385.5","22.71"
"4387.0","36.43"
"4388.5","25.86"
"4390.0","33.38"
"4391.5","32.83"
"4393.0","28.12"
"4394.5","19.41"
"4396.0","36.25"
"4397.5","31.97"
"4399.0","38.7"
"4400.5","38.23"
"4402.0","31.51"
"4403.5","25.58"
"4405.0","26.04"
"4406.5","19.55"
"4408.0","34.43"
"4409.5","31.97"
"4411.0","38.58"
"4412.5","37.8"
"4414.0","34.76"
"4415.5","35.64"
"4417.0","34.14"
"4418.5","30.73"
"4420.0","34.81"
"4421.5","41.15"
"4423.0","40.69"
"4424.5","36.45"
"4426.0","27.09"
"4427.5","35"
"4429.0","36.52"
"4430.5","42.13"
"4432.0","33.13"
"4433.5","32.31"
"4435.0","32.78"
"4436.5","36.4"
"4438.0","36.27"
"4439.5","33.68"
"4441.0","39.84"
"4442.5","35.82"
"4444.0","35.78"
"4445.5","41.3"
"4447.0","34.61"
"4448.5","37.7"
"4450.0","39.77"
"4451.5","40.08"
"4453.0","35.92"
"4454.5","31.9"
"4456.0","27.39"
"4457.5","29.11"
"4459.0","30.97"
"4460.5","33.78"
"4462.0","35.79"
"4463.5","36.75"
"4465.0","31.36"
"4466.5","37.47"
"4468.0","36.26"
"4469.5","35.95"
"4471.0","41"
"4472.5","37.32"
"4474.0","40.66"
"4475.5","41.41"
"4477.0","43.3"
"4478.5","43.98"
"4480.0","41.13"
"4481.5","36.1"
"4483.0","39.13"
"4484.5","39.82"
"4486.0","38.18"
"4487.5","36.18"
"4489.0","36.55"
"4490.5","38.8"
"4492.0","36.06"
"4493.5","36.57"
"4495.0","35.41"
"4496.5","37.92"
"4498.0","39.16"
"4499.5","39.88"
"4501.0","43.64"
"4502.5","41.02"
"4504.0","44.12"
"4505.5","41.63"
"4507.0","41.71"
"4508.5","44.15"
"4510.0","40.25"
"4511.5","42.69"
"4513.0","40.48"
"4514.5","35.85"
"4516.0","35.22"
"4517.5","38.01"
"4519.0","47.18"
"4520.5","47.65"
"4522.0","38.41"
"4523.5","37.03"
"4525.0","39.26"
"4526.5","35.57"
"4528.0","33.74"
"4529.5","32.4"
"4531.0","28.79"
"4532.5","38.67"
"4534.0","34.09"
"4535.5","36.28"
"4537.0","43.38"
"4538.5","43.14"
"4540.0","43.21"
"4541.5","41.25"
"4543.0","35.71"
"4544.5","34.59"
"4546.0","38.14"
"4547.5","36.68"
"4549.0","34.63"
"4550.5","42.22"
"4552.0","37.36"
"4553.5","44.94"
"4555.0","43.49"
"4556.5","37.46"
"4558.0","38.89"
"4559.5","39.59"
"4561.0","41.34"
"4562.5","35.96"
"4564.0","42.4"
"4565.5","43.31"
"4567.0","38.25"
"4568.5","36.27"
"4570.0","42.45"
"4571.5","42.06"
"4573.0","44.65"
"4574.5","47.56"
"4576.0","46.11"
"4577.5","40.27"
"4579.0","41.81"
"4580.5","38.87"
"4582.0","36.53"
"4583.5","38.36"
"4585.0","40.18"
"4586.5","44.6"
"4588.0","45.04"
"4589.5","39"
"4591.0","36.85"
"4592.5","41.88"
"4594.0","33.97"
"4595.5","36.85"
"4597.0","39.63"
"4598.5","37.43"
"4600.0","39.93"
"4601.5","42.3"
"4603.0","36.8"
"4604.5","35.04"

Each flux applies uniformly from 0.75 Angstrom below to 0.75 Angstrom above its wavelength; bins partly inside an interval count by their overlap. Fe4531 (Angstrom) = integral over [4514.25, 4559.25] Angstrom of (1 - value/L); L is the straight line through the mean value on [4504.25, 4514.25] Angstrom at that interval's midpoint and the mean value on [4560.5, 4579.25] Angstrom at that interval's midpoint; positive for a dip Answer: 3.4 Angstrom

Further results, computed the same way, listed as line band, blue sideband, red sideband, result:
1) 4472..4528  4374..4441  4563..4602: -4.61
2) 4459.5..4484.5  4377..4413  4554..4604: -2.63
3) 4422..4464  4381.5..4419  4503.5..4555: -2.20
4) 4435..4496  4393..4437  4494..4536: -1.03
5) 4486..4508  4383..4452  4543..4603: -1.39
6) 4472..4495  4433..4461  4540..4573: -1.49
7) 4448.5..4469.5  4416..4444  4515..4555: 1.03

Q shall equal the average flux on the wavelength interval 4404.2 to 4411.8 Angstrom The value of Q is 30.1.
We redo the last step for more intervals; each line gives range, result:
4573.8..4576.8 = 46.7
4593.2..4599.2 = 37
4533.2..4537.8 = 38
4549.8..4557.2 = 41.1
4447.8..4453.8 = 38.3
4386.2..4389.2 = 31.1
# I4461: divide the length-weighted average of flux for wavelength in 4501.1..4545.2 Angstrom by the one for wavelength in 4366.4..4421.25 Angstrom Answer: 1.26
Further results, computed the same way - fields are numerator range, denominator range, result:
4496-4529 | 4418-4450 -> 1.11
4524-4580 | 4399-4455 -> 1.13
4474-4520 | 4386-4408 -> 1.32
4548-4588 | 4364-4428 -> 1.29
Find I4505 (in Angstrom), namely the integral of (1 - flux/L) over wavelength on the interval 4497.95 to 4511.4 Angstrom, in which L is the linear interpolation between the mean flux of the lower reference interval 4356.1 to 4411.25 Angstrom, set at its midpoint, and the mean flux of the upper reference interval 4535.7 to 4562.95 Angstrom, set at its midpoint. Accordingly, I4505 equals -1.7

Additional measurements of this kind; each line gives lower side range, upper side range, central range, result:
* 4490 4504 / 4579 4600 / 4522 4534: 1.2 Angstrom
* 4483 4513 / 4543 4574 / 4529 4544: 0.7 Angstrom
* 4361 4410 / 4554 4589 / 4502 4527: -1.8 Angstrom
